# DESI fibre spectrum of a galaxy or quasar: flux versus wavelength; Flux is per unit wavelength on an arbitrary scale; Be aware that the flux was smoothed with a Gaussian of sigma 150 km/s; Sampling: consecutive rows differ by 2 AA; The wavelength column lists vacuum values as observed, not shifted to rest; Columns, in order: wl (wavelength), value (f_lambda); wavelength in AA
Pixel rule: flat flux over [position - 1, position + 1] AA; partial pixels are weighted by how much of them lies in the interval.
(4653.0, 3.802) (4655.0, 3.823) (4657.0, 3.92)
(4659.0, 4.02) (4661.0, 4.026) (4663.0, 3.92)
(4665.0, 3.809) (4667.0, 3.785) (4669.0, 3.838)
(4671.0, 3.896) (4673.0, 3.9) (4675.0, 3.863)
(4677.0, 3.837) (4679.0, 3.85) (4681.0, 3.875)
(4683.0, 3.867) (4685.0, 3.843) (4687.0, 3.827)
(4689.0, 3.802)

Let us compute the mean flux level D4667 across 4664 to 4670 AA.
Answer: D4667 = 3.81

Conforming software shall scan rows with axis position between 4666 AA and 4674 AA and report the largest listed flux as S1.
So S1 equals 3.9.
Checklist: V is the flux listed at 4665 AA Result 3.809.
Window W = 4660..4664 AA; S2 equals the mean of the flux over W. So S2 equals 3.97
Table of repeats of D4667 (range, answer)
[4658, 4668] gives 3.91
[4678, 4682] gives 3.86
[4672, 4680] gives 3.86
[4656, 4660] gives 3.97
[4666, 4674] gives 3.85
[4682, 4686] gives 3.85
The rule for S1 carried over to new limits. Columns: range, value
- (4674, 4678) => 3.863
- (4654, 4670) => 4.026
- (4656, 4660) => 4.02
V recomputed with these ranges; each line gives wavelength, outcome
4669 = 3.838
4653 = 3.802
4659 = 4.02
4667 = 3.785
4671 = 3.896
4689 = 3.802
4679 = 3.85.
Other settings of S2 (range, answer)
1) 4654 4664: 3.94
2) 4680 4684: 3.87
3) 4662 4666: 3.86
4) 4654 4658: 3.87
